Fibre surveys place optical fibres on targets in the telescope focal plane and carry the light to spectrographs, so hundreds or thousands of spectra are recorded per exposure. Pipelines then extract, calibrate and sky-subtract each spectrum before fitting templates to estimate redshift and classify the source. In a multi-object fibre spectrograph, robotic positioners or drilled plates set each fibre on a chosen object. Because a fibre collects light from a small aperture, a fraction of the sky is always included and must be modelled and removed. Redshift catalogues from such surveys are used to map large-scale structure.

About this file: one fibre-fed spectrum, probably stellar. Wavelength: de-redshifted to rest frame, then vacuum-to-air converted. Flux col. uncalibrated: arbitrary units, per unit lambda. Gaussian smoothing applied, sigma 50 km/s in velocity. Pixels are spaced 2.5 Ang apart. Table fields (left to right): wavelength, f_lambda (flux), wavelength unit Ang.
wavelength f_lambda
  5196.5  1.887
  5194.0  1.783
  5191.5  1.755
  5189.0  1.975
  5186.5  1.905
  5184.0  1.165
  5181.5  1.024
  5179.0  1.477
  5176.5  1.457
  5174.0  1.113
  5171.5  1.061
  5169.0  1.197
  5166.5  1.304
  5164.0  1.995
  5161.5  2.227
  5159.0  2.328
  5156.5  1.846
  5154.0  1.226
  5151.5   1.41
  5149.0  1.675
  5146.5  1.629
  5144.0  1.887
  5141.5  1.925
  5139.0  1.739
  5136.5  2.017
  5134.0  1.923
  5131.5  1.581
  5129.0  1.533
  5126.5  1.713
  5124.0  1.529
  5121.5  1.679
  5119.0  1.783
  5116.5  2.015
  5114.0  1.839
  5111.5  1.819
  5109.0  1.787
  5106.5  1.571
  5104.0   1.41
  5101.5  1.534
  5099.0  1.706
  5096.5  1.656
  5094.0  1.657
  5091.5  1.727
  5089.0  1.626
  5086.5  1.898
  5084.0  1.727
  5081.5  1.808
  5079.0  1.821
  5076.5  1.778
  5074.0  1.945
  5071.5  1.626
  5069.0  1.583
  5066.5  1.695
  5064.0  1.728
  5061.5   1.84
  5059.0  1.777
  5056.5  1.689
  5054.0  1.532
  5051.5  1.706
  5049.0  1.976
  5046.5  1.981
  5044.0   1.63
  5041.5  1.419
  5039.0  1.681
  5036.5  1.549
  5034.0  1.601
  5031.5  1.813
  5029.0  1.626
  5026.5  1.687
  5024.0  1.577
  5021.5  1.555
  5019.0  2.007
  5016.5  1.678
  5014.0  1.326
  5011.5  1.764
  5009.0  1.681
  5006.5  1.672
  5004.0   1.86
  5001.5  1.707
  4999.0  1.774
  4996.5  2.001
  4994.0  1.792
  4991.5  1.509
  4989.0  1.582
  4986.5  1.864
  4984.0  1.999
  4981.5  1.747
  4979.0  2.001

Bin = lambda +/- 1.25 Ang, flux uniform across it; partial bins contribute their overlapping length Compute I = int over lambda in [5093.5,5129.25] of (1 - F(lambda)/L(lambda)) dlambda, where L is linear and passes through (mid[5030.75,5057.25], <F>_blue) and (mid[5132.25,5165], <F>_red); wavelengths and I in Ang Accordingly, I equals 1.83 Ang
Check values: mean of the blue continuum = 1.69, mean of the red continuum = 1.83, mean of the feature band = 1.69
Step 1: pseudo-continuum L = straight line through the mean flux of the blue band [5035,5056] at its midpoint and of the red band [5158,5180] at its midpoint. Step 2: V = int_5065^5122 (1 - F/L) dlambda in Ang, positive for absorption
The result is -3.1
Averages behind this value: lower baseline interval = 1.68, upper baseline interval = 1.57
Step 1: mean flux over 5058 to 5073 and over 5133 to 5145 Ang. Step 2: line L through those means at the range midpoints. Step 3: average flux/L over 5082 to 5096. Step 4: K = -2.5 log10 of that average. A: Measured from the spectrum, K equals 0.03 mag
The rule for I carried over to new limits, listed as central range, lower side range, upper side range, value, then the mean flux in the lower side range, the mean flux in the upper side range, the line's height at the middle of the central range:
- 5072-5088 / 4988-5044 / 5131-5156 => -1.18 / 1.67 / 1.71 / 1.69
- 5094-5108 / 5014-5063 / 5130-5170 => 1.10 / 1.69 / 1.75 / 1.72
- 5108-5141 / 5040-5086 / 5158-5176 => -2.40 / 1.74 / 1.59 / 1.65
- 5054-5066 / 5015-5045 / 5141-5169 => -0.43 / 1.65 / 1.74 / 1.67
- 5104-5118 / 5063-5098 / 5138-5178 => -0.66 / 1.73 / 1.62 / 1.69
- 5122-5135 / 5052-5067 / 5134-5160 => 0.78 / 1.71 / 1.77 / 1.76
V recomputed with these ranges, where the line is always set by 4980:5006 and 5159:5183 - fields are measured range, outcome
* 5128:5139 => -1.64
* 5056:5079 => -1.30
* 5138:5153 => -1.83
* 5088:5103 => -0.41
